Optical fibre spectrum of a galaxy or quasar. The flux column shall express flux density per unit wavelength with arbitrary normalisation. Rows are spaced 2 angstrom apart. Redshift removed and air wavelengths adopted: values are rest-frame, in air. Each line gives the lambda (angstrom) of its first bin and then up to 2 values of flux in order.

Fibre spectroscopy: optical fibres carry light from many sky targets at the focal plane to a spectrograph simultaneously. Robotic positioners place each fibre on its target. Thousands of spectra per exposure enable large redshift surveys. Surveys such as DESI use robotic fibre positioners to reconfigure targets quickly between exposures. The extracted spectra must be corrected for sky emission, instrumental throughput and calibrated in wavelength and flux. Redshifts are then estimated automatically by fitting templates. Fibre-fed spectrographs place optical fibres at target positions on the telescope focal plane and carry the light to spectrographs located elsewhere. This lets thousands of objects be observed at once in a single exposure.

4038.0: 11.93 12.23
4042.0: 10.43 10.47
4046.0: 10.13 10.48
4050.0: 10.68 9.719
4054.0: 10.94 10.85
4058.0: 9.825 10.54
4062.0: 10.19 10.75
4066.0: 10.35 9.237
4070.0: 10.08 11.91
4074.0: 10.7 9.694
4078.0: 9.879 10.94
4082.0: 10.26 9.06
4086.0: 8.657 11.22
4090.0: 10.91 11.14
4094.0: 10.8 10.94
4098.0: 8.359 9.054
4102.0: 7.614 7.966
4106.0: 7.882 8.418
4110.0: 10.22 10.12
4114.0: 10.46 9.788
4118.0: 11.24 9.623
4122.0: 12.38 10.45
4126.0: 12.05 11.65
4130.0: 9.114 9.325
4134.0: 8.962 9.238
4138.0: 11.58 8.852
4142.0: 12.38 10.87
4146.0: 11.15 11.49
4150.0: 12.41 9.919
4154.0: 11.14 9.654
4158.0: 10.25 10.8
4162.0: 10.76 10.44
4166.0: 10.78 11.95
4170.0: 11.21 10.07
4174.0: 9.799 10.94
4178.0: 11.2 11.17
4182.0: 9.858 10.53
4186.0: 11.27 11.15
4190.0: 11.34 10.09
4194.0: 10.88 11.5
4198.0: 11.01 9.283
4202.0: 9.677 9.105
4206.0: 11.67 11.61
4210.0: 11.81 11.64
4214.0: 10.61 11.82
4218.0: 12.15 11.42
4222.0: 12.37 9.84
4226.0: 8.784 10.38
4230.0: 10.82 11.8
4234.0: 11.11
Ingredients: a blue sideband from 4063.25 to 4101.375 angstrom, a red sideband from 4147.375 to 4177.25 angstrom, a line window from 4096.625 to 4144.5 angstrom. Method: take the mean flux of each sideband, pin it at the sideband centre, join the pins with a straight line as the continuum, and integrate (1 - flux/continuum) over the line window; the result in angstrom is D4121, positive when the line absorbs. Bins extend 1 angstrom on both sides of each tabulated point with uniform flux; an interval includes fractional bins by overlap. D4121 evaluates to 2.60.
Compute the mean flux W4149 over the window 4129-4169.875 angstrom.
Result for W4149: 10.6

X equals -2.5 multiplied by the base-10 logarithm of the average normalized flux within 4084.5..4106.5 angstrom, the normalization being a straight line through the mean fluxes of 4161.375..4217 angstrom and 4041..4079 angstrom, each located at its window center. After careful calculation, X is 0.10 mag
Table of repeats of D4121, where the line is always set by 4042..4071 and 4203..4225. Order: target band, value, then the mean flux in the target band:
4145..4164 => 0.2 angstrom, 10.8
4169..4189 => 0.6 angstrom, 10.7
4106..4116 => 1.0 angstrom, 9.61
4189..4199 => 0.2 angstrom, 11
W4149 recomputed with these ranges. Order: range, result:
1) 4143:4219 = 10.9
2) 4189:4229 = 10.8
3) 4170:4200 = 10.7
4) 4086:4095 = 10.8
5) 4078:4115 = 9.67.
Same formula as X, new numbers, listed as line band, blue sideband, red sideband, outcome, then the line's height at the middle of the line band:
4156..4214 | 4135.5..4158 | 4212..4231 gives 0.01 mag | 10.9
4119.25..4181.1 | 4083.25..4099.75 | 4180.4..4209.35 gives -0.03 mag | 10.4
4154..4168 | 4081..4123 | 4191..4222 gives -0.01 mag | 10.5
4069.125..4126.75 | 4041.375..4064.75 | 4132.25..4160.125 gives 0.05 mag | 10.5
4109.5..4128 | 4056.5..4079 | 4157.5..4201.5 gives -0.03 mag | 10.5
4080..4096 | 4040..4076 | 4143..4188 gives 0.02 mag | 10.6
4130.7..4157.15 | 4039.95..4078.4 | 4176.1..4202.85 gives 0.01 mag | 10.6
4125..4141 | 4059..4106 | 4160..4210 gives 0.03 mag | 10.3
